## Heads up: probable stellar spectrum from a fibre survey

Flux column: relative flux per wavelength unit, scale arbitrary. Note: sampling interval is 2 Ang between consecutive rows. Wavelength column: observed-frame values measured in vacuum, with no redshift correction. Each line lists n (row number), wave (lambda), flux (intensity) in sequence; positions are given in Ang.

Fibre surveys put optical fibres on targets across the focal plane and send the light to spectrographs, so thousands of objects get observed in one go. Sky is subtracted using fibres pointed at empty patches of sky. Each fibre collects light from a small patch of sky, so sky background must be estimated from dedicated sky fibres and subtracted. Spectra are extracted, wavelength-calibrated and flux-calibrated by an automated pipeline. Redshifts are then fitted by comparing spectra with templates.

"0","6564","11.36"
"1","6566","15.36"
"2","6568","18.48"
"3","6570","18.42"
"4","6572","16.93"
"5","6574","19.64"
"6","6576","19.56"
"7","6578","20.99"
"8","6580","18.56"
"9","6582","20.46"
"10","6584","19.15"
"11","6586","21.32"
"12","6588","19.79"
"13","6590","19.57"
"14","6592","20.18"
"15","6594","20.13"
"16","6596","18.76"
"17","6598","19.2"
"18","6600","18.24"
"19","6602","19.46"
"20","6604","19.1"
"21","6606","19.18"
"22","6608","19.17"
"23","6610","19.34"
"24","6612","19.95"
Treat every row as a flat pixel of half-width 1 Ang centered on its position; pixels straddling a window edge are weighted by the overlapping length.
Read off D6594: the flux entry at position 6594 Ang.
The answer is 20.13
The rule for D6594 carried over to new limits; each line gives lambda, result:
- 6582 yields 20.46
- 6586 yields 21.32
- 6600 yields 18.24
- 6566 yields 15.36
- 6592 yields 20.18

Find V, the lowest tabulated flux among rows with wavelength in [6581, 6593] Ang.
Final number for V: 19.15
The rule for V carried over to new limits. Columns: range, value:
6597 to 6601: 18.24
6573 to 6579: 19.56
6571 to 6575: 16.93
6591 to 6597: 18.76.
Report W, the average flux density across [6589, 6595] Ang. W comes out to 20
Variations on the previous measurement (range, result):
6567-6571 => 18.5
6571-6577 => 18.7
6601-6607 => 19.2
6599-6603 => 18.9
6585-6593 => 20.2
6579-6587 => 19.9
